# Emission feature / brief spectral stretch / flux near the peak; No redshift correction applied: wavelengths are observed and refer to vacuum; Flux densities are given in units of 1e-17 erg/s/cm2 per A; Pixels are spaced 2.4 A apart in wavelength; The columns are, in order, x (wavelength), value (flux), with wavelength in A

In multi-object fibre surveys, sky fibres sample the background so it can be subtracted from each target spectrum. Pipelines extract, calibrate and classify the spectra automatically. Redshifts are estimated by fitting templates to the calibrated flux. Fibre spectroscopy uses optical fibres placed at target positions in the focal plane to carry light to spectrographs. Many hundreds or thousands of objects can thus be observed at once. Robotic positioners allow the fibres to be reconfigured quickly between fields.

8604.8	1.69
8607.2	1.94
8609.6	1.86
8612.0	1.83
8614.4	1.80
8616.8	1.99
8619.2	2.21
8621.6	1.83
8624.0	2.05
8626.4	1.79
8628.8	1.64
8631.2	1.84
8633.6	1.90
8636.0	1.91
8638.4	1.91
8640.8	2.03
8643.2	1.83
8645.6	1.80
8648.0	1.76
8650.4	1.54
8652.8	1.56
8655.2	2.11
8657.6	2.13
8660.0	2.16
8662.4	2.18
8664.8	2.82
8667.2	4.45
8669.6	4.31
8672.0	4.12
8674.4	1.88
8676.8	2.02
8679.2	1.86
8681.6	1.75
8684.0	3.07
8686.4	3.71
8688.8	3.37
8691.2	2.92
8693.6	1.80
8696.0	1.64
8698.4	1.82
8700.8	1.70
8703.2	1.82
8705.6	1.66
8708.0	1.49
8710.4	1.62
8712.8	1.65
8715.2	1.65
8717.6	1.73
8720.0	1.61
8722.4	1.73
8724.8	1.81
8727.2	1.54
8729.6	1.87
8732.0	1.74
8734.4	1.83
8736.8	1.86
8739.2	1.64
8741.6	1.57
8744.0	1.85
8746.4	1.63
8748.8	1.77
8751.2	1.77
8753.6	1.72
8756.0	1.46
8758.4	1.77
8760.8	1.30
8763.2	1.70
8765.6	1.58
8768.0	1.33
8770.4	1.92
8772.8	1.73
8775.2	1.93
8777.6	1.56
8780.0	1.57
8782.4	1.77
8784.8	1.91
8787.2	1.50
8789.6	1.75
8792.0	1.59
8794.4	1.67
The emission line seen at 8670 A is [S II] 6716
